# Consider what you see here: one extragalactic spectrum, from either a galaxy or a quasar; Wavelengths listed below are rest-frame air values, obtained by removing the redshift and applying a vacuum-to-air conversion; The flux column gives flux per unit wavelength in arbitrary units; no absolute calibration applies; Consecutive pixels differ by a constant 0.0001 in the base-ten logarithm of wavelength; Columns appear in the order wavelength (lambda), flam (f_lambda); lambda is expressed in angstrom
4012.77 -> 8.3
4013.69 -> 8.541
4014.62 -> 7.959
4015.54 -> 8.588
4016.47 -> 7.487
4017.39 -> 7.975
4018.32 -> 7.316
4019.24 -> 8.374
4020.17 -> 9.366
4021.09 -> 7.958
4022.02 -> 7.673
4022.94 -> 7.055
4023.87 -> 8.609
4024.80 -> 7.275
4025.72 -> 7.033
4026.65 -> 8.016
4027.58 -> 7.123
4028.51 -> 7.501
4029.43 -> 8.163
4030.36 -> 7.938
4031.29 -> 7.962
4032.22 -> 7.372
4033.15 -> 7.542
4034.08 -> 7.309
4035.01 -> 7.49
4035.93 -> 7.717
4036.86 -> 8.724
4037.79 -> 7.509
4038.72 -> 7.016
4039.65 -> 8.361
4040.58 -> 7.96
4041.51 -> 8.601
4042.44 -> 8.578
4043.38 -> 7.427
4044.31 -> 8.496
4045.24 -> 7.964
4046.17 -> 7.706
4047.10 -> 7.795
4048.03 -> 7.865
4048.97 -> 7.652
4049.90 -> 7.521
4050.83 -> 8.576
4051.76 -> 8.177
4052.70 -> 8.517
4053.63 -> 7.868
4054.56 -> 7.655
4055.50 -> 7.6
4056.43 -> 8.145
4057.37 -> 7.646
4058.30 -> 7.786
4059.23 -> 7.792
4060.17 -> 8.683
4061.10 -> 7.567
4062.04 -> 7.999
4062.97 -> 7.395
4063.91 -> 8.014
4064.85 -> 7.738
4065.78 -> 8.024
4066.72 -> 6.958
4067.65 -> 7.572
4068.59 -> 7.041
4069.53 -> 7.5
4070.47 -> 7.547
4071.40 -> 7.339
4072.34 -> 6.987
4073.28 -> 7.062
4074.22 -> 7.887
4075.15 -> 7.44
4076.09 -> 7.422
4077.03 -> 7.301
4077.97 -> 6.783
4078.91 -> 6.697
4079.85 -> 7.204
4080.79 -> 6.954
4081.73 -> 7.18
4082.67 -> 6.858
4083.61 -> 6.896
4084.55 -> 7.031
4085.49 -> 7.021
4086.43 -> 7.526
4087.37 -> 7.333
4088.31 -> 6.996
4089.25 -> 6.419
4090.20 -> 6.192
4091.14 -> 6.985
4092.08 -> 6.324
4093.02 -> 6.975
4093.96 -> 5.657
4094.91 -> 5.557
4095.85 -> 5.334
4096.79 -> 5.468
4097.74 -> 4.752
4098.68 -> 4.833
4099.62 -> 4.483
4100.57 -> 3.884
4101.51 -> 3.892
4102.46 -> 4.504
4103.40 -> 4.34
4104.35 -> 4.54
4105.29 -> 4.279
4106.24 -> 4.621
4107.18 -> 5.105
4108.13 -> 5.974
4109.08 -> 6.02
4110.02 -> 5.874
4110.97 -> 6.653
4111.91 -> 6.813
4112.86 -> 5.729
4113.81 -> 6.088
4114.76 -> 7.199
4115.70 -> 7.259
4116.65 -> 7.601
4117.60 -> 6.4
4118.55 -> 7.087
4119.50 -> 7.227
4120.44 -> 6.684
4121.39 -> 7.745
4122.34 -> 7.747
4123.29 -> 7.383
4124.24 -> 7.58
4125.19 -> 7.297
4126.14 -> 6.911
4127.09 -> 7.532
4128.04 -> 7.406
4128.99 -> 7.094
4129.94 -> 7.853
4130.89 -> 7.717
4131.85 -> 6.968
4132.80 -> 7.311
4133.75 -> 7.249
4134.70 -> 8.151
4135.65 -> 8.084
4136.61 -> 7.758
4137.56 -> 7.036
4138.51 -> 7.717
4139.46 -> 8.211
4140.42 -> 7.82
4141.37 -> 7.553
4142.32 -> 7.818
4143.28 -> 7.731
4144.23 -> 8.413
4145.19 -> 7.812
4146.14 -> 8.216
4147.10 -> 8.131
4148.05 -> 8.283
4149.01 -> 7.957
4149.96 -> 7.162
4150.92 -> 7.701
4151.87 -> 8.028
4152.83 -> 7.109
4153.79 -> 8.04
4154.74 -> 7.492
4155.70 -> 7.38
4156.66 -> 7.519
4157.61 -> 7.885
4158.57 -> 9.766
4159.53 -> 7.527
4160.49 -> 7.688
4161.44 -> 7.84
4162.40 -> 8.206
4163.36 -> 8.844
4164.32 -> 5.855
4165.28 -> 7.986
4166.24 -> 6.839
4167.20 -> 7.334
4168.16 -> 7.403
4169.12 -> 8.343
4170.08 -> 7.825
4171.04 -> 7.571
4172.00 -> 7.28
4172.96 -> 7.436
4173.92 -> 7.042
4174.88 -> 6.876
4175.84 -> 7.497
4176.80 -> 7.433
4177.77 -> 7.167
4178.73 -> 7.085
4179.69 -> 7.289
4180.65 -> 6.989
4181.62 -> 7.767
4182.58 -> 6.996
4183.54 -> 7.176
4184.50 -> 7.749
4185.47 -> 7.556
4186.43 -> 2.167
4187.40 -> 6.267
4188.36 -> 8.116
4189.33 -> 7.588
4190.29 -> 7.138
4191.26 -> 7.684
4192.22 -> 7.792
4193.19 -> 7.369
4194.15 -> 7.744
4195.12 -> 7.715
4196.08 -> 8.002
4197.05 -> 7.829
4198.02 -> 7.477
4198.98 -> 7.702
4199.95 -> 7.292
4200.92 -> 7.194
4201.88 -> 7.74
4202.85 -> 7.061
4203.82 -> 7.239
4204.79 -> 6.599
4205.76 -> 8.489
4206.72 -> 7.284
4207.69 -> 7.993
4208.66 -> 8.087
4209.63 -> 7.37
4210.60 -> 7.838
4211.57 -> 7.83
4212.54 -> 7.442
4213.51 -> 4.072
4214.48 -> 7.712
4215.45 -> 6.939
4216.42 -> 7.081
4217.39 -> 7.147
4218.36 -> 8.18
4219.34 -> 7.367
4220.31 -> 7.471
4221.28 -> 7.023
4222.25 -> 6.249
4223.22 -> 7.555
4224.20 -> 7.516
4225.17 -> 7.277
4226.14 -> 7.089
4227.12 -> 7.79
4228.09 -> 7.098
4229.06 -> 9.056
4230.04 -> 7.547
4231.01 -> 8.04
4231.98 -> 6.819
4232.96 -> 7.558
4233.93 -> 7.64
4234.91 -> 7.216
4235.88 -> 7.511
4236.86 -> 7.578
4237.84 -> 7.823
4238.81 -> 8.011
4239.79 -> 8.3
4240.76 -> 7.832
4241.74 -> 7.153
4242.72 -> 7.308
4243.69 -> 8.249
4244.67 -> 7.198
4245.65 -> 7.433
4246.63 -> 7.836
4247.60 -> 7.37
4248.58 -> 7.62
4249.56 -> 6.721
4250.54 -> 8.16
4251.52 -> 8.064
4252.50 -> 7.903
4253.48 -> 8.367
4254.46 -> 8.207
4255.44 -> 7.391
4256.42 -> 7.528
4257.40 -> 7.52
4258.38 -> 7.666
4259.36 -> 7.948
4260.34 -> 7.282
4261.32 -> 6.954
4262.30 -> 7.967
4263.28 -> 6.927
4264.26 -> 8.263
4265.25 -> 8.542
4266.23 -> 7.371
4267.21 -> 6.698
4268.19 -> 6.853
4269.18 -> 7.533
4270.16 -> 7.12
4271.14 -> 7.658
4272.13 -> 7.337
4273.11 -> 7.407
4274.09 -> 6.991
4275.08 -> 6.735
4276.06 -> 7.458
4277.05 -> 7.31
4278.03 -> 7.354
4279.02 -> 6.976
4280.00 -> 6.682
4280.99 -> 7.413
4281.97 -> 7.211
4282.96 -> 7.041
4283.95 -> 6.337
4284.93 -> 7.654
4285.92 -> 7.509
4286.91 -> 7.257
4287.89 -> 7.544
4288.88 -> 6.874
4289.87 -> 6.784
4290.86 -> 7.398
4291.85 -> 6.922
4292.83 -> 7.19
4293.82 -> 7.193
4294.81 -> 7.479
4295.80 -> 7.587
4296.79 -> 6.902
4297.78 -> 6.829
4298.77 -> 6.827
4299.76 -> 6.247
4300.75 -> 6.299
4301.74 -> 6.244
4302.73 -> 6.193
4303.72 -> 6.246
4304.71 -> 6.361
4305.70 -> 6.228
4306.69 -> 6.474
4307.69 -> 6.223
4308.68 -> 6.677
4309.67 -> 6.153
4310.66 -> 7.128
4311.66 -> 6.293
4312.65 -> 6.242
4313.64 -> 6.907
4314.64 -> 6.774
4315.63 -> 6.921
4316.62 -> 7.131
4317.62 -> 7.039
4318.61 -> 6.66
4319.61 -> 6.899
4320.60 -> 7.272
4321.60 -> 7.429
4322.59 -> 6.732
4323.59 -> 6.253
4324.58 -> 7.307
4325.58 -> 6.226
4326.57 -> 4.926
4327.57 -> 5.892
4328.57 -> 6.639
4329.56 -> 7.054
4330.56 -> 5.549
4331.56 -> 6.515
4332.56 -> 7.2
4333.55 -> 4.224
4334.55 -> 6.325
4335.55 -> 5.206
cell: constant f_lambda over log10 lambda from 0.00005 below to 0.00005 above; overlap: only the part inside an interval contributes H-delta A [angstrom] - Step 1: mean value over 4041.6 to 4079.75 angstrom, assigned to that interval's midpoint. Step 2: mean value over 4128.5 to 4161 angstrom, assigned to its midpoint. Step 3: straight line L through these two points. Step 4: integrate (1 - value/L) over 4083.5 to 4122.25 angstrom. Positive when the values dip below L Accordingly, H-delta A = 8.5 angstrom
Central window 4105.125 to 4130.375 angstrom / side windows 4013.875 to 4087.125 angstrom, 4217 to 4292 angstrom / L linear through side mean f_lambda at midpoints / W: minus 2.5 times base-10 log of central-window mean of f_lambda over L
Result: 0.13 mag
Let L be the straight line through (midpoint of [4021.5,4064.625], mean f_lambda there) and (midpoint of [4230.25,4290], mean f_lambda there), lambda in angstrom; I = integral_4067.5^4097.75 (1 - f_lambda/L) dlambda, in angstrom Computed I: 3.58 angstrom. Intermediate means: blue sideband 7.83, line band 6.85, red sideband 7.46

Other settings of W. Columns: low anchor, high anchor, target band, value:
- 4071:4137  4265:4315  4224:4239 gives -0.12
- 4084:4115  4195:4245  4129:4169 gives -0.20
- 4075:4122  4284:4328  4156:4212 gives -0.16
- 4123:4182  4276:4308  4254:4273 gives -0.07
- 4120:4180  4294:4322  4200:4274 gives -0.06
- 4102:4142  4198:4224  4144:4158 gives -0.12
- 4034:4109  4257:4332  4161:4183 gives -0.07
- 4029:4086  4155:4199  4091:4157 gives 0.11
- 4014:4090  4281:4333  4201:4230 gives -0.04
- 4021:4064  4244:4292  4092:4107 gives 0.49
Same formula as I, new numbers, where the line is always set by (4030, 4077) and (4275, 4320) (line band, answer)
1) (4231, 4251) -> -1.4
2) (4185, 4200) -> 0.1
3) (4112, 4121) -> 0.9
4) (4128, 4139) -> -0.1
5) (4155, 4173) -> -0.9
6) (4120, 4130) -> 0.2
